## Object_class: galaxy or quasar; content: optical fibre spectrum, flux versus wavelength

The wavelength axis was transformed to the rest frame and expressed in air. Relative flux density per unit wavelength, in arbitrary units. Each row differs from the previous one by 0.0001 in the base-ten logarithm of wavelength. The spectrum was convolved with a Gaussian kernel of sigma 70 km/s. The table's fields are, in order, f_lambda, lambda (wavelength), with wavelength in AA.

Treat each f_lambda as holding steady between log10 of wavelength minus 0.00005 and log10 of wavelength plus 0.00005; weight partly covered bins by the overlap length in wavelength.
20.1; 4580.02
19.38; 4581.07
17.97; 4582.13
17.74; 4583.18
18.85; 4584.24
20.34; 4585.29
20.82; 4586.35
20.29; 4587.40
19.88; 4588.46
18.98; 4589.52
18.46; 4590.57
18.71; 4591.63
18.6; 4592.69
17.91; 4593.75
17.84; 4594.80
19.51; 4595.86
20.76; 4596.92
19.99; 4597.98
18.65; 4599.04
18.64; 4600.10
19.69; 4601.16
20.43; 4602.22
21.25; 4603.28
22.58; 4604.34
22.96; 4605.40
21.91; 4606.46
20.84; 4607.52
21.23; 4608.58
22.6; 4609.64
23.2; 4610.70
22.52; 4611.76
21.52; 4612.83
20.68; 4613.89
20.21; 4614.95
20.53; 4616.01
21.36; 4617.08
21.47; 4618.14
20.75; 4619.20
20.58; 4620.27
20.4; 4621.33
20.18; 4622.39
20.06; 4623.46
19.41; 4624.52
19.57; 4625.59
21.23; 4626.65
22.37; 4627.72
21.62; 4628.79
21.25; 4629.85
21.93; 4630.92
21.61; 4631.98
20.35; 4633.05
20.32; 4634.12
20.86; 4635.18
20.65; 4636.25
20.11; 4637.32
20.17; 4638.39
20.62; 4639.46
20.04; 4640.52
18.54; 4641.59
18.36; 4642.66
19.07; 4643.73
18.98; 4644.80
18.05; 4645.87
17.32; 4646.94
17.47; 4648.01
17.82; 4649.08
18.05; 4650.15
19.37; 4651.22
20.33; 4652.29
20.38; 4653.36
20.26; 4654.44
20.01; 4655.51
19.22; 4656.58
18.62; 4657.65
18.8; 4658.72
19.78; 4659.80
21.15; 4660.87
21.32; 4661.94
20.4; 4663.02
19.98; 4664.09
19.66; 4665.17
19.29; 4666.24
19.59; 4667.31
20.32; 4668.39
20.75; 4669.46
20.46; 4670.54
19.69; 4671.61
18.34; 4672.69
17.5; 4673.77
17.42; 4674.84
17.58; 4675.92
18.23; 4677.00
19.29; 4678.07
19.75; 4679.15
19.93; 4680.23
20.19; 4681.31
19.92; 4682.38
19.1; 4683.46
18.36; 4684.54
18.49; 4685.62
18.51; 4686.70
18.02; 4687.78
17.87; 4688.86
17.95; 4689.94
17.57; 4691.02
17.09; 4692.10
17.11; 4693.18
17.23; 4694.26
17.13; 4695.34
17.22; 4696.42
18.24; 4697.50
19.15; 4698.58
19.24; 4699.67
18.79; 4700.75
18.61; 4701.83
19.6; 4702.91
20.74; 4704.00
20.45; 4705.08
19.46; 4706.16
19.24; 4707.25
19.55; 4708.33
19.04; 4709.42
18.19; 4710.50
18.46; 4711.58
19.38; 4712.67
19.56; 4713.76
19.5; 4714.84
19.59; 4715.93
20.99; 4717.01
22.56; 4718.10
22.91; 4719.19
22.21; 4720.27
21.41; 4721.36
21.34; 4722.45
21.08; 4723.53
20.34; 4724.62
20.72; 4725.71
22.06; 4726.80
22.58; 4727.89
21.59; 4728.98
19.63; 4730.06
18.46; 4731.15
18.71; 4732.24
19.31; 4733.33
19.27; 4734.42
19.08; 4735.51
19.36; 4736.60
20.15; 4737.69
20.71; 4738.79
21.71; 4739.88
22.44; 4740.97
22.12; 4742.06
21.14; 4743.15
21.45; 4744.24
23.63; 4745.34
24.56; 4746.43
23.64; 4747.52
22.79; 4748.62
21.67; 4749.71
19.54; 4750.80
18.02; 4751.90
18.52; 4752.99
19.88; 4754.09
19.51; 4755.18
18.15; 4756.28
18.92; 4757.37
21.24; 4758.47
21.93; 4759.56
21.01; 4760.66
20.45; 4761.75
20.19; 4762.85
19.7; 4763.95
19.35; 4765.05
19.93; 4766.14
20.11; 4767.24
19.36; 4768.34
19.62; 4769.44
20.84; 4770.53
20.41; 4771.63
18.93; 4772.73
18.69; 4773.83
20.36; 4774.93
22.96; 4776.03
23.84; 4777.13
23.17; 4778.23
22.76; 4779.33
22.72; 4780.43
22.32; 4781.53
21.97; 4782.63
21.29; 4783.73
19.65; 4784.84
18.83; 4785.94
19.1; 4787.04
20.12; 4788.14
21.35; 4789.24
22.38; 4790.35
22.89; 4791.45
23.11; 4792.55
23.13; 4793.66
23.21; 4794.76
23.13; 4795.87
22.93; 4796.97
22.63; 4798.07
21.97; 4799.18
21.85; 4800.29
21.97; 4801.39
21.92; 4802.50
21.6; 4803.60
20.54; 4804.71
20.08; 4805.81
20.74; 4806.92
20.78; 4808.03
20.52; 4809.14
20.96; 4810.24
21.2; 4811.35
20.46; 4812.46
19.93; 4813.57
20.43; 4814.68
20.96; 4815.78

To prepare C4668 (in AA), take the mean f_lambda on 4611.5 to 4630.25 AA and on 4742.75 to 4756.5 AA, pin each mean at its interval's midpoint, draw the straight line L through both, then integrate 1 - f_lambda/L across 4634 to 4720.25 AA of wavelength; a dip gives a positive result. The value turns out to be 6.9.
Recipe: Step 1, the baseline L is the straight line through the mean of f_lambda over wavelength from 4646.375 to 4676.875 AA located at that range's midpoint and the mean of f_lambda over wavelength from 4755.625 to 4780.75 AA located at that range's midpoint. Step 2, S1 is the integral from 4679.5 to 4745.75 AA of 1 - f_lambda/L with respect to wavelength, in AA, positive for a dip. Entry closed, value 0.6 AA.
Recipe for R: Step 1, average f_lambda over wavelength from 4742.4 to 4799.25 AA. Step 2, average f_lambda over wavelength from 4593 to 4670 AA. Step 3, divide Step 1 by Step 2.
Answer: 1.0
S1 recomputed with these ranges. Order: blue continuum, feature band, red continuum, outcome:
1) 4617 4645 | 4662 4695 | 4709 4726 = 2.5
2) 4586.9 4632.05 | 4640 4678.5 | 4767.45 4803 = 3.0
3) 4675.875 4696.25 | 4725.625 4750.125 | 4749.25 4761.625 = -2.1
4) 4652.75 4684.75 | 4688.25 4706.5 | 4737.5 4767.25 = 1.4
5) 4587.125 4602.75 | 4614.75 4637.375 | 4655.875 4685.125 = -1.8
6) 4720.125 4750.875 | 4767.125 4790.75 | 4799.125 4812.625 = 0.2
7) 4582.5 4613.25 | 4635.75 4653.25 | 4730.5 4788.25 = 1.1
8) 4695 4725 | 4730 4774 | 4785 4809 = 0.6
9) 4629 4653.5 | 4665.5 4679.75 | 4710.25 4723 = 0.7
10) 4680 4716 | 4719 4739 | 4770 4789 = -0.9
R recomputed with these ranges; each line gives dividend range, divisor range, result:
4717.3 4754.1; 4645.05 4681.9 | 1.09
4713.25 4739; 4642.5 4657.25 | 1.09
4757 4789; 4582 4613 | 1.03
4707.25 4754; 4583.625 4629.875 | 1.01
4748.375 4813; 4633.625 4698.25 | 1.10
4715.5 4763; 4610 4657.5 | 1.03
